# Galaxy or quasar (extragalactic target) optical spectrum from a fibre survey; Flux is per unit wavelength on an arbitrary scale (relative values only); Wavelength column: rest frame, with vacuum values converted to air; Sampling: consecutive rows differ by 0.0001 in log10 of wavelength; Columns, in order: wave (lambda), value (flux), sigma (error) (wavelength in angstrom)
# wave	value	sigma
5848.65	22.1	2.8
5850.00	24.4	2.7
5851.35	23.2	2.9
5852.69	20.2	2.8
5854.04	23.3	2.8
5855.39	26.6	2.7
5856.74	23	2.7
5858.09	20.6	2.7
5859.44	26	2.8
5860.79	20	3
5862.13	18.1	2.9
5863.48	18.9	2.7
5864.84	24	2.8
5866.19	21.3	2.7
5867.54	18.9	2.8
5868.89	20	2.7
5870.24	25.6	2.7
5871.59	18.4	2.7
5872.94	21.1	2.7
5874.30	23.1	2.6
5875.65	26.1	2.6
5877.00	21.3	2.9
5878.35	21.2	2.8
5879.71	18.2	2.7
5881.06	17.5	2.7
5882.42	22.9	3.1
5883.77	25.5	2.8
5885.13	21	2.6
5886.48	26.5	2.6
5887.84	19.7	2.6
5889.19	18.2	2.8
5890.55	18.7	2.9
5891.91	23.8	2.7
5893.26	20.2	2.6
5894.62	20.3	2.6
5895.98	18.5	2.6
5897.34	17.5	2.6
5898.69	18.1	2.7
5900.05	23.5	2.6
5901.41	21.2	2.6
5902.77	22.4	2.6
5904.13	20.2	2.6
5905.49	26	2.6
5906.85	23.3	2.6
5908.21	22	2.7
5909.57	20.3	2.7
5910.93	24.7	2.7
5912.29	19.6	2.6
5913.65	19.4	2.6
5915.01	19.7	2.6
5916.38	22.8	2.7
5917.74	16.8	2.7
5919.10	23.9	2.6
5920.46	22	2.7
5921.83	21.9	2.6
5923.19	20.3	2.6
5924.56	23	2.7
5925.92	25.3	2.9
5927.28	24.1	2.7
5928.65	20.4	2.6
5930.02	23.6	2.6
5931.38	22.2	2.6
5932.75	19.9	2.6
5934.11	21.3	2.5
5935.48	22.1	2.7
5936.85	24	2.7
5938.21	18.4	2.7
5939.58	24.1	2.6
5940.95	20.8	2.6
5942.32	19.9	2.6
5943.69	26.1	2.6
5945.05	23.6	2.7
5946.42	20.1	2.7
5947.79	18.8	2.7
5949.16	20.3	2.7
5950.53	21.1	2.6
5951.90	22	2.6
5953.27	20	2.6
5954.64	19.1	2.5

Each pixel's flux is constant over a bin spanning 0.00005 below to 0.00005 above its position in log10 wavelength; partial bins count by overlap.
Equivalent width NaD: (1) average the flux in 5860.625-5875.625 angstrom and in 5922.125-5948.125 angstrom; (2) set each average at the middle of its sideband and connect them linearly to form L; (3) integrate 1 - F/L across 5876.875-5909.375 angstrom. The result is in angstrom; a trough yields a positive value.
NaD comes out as 0.5 angstrom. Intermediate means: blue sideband 21.1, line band 21.1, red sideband 22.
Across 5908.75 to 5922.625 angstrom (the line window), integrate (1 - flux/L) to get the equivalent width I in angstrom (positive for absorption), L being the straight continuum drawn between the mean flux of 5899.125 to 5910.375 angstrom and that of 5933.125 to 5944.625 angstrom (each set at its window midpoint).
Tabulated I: 0.7 angstrom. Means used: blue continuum 22.3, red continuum 22.1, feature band 21.1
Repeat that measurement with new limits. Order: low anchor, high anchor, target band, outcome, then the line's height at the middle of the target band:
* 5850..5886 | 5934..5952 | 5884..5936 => 0.6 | 21.7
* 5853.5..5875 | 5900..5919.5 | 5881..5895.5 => 0.2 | 21.7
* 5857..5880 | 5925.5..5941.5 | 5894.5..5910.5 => 0.4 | 21.8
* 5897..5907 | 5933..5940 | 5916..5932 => -0.3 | 21.7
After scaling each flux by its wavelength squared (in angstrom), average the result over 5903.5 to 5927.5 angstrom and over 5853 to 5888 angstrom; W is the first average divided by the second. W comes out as 1.02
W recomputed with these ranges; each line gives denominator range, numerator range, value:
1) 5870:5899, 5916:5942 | 1.06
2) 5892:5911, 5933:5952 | 1.03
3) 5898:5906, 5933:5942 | 1.00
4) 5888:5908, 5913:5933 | 1.05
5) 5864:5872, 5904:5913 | 1.06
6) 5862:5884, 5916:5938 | 1.05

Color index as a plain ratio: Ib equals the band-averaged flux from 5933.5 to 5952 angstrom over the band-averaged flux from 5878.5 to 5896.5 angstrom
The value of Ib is 1.0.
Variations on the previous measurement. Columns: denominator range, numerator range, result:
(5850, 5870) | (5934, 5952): 0.99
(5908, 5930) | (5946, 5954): 0.94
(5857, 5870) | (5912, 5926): 1.01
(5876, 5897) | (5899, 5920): 1.04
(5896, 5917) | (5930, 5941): 1.02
